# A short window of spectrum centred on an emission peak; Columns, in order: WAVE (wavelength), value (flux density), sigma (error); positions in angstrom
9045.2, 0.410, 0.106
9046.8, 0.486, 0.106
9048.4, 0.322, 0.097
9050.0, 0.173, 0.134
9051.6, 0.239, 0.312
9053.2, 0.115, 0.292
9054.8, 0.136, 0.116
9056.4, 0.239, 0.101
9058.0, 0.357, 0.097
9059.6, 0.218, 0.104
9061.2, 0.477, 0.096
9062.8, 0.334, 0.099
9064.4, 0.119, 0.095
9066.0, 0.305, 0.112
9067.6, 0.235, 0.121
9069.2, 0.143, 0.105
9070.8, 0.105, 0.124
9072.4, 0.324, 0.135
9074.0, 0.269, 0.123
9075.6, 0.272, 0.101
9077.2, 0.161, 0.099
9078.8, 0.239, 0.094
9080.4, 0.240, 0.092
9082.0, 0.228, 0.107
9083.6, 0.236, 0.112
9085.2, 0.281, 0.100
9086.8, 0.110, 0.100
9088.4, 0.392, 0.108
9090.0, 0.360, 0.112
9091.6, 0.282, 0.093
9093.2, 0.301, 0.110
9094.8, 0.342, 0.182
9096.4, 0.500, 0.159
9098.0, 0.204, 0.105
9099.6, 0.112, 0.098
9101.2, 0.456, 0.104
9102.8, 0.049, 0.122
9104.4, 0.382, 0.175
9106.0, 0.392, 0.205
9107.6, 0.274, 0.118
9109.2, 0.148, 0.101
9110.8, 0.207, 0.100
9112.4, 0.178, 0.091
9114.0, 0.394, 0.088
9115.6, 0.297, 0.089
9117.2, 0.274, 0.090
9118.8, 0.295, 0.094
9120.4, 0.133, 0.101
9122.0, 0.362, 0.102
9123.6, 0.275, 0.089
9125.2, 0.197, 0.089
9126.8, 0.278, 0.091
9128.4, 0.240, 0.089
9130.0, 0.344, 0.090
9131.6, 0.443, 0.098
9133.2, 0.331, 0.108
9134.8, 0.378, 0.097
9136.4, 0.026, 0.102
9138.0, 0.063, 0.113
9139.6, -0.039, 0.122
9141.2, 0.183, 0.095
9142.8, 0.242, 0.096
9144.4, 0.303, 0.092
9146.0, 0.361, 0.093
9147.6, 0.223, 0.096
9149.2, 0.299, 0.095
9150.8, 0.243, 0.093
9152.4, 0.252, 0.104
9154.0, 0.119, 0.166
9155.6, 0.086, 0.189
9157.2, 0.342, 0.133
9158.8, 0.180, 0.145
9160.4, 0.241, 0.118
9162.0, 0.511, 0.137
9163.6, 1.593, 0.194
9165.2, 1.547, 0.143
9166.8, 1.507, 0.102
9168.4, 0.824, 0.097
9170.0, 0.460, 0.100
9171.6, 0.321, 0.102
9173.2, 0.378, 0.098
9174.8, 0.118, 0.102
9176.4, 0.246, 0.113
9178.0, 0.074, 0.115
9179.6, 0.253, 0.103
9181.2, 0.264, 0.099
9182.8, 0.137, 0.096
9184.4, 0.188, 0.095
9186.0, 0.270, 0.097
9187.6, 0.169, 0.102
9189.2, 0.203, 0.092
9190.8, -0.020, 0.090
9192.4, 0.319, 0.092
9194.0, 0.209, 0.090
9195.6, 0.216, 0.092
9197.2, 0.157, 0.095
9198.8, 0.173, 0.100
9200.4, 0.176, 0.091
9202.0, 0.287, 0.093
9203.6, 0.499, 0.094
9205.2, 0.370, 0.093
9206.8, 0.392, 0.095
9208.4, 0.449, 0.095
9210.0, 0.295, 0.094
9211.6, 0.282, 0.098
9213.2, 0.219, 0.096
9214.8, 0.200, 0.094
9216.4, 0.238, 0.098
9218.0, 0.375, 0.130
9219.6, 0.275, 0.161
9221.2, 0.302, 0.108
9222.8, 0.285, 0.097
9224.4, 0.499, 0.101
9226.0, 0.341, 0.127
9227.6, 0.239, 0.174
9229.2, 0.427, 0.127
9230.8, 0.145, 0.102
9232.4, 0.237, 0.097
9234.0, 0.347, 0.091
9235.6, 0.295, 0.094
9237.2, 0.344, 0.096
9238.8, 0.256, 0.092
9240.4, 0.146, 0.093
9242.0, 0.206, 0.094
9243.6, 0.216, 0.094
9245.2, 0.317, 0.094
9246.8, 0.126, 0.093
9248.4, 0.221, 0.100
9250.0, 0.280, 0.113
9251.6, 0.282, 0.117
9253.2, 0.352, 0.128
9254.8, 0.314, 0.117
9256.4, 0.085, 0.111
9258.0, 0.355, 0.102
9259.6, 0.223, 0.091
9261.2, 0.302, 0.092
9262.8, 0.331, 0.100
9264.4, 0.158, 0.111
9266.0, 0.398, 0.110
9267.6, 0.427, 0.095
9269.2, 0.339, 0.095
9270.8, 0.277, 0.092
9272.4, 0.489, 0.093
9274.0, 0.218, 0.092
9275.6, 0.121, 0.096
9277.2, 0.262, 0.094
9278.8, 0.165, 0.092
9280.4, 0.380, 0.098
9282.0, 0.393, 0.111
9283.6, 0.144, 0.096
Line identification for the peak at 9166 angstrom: Hbeta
